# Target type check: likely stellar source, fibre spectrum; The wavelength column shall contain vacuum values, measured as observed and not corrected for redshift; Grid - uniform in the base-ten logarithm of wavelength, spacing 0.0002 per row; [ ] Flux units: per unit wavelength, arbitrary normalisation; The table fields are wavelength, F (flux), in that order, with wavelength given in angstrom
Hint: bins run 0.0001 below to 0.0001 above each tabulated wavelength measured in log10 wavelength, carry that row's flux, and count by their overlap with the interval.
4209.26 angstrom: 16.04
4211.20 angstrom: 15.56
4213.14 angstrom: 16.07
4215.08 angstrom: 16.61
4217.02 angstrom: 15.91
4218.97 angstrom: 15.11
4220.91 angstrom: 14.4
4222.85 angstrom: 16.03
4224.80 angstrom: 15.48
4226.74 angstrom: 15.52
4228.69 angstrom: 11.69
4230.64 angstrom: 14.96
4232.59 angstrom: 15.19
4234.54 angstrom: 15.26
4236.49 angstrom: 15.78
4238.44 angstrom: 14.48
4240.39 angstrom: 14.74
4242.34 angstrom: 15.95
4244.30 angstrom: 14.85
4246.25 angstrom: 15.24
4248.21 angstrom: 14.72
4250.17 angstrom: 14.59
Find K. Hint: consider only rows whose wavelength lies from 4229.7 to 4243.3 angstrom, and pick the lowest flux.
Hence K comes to 14.48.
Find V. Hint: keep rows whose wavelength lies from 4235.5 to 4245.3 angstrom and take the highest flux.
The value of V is 15.95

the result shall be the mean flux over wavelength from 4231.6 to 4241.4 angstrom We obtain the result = 15.1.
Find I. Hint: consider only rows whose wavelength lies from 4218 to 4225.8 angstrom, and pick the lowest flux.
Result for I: 14.4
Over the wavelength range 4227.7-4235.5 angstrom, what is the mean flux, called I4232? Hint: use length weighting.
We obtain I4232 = 14.3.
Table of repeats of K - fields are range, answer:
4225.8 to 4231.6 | 11.69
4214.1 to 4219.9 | 15.11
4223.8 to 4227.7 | 15.48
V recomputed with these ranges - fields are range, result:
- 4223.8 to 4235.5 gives 15.52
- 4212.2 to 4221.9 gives 16.61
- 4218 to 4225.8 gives 16.03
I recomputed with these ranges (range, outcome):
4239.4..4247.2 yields 14.74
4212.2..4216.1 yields 16.07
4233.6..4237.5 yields 15.26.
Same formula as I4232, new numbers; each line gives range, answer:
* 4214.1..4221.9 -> 15.5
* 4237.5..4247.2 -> 15.1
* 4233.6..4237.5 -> 15.5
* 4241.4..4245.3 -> 15.4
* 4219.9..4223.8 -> 15.2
